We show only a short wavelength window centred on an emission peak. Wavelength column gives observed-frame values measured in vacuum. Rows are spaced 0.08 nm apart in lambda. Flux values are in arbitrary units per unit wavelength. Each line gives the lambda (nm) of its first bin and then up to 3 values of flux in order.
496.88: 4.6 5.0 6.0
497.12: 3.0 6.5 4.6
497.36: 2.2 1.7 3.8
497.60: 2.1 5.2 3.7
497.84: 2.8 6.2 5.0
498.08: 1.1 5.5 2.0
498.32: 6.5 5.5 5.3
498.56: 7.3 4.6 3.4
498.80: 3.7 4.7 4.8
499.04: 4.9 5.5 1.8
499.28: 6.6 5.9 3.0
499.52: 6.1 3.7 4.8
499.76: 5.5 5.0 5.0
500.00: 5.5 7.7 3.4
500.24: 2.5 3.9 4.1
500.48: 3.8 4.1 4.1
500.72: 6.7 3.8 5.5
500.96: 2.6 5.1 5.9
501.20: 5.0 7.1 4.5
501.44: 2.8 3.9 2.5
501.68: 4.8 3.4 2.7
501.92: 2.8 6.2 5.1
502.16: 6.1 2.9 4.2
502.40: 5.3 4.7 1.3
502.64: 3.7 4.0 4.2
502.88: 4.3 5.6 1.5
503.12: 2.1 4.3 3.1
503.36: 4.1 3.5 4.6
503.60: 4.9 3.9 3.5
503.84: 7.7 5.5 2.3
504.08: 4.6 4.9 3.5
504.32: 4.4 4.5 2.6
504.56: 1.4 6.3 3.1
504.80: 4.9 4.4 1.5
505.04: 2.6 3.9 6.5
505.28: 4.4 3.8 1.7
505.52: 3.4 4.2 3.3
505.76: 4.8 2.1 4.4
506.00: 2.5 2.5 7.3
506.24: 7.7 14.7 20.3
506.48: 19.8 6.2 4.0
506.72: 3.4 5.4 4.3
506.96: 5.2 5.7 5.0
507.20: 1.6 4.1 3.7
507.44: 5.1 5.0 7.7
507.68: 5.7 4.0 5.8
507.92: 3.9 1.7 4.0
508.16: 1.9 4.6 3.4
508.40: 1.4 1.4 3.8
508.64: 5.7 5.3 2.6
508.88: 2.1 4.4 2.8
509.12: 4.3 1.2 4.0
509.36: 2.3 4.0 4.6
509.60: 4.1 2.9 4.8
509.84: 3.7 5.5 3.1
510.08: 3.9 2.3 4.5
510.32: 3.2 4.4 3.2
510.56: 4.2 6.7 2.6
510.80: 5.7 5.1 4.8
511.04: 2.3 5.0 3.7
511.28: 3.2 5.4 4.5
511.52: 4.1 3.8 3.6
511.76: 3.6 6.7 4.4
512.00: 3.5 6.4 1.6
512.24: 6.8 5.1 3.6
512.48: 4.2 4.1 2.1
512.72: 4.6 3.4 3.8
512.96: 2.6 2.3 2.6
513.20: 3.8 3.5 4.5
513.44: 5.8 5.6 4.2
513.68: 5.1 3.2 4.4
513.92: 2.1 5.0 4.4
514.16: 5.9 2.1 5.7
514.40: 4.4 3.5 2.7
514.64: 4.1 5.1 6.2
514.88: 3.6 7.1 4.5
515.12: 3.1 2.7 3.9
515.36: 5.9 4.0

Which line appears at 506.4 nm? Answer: H-gamma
